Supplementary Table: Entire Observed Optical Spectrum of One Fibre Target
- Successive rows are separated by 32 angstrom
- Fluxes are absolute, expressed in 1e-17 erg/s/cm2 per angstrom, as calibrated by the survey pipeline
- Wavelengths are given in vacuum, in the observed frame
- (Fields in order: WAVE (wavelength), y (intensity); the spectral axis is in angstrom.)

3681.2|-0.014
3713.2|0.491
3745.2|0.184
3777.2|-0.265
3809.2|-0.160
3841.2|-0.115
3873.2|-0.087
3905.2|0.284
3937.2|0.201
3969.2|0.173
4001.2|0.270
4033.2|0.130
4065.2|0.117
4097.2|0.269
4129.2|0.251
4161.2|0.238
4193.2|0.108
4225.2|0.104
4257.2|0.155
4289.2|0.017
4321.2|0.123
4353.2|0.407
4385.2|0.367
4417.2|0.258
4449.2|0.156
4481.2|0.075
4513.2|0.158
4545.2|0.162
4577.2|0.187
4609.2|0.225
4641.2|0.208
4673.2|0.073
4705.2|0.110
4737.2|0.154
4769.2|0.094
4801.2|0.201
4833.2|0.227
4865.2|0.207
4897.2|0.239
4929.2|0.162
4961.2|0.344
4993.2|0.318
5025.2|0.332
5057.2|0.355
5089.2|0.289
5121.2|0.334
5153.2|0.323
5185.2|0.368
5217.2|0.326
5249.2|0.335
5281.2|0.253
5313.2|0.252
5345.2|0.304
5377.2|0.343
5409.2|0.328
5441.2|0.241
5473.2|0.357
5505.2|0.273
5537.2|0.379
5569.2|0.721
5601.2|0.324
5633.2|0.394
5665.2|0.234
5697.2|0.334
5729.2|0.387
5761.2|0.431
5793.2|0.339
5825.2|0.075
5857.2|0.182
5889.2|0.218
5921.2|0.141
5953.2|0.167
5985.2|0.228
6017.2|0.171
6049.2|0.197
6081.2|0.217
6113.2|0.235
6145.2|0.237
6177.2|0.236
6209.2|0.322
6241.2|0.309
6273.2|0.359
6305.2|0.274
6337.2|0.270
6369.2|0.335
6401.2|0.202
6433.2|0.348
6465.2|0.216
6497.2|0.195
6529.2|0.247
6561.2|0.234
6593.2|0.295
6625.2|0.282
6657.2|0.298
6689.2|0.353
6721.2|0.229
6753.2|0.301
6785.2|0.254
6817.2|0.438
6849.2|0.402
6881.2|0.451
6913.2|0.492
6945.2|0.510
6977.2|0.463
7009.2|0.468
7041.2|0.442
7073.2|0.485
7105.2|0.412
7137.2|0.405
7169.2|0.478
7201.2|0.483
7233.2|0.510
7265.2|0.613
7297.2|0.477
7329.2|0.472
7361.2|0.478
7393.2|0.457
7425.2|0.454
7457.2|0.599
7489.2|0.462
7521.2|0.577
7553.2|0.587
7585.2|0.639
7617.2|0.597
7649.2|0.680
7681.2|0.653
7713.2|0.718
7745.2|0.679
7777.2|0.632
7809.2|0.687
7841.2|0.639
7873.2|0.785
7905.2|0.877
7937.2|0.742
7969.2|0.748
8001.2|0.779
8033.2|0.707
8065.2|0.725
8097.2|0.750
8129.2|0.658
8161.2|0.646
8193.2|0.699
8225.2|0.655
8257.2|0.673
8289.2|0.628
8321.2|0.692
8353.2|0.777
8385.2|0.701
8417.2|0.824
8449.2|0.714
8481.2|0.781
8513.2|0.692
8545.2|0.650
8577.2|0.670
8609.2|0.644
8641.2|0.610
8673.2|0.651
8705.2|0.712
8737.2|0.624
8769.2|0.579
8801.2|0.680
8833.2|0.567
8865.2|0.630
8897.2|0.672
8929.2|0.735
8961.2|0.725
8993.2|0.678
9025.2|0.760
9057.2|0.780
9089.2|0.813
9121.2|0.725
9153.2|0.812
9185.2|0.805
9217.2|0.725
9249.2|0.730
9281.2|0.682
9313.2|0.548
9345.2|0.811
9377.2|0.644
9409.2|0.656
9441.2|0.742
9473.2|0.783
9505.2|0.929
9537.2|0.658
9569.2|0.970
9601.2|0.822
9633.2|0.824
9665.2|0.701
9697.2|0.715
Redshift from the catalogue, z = 0.71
